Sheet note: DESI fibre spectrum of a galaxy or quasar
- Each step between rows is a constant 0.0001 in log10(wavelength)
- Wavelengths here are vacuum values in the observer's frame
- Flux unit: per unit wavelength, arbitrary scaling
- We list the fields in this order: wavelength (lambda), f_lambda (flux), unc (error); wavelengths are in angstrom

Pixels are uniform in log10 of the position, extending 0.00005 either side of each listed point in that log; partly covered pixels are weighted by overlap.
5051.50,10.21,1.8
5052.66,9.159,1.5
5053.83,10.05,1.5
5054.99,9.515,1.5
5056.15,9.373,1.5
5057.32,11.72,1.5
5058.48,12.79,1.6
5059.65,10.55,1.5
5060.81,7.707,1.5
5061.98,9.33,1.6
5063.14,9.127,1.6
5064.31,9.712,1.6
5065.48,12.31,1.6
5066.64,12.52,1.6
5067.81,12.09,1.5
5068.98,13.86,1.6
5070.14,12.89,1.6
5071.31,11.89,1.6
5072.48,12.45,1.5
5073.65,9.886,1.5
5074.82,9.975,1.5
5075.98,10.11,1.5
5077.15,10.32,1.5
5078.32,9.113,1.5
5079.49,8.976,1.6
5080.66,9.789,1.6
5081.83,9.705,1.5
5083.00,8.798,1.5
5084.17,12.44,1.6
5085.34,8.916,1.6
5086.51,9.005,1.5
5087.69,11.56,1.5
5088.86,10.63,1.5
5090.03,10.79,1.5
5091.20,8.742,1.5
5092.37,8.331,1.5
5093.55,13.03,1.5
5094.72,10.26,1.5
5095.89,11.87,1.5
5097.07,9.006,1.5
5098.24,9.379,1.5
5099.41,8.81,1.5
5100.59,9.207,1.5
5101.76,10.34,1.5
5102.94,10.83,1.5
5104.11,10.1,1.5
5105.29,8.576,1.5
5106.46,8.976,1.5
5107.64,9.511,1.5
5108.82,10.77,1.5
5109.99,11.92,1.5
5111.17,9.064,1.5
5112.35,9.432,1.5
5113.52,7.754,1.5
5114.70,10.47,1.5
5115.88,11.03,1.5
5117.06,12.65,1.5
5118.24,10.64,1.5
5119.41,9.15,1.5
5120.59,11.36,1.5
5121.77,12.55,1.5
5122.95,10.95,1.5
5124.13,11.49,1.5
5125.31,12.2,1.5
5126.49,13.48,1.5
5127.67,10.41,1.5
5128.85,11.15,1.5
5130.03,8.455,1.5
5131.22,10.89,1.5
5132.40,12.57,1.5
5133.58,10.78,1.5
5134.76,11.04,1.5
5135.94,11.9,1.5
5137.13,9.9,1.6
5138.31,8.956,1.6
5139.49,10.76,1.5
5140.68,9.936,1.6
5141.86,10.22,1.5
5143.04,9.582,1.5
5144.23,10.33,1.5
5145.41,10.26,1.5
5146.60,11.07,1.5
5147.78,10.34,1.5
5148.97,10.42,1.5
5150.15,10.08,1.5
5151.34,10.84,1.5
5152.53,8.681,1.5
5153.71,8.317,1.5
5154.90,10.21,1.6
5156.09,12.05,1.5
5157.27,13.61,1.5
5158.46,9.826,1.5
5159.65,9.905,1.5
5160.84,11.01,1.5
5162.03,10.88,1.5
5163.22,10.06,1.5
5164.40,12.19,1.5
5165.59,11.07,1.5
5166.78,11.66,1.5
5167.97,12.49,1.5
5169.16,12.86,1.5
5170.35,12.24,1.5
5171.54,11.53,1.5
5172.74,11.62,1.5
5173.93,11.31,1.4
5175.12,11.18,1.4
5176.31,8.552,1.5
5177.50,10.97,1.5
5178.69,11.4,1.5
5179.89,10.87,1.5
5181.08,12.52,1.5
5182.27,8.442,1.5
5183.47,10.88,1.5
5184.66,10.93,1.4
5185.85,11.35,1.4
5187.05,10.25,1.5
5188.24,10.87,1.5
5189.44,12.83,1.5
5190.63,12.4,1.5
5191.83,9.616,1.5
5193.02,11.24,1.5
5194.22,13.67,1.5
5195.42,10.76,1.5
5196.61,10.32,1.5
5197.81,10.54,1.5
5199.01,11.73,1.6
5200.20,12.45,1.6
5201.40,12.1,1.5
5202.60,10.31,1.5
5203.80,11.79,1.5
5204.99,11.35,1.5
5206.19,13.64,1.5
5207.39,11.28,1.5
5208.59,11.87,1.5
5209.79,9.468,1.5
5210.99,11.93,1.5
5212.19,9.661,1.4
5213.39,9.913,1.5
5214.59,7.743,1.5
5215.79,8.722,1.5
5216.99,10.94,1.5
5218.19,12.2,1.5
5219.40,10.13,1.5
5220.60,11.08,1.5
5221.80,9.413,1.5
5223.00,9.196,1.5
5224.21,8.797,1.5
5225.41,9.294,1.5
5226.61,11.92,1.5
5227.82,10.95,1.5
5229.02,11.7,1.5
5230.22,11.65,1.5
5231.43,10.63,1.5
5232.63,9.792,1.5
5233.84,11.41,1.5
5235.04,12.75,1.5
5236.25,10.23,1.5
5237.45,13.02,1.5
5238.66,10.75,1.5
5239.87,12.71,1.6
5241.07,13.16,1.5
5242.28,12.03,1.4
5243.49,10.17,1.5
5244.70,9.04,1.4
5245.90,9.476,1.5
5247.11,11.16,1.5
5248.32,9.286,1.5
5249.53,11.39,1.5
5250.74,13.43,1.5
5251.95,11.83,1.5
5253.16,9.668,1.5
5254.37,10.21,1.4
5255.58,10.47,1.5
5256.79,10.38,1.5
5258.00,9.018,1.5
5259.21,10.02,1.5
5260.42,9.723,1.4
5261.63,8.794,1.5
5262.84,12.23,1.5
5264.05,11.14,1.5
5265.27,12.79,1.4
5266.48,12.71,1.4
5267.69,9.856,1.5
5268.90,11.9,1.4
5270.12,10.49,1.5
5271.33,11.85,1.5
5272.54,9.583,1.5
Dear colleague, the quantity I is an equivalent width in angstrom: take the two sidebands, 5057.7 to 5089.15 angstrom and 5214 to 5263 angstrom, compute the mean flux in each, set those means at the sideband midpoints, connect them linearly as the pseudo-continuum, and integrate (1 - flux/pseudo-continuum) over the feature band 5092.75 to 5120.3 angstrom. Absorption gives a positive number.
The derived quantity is 1.29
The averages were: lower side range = 10.6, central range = 10.1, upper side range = 10.6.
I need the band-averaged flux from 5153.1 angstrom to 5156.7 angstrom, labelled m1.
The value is 10.2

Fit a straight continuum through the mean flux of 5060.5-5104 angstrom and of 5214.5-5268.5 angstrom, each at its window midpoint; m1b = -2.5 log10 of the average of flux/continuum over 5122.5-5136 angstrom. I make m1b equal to -0.08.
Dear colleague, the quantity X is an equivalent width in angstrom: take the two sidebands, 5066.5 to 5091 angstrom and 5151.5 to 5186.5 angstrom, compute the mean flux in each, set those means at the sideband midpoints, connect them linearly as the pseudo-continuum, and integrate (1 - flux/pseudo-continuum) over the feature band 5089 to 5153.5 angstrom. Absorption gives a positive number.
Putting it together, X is 2.63 angstrom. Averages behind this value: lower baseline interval 10.7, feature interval 10.4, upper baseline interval 11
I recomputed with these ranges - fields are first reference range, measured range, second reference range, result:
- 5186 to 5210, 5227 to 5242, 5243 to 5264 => -1.2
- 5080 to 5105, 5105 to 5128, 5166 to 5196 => -0.6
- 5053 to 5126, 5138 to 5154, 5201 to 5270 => 0.8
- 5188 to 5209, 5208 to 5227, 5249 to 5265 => 2.0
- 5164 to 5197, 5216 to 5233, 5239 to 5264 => 0.6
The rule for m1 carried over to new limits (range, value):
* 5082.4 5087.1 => 9.79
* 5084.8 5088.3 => 9.83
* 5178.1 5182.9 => 10.8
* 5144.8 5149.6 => 10.5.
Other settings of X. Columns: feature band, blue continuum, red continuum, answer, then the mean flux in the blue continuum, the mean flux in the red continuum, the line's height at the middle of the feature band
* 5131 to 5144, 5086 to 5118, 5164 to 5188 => 0.0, 10.1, 11.2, 10.6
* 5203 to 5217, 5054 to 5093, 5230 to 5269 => 0.2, 10.4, 11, 10.9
